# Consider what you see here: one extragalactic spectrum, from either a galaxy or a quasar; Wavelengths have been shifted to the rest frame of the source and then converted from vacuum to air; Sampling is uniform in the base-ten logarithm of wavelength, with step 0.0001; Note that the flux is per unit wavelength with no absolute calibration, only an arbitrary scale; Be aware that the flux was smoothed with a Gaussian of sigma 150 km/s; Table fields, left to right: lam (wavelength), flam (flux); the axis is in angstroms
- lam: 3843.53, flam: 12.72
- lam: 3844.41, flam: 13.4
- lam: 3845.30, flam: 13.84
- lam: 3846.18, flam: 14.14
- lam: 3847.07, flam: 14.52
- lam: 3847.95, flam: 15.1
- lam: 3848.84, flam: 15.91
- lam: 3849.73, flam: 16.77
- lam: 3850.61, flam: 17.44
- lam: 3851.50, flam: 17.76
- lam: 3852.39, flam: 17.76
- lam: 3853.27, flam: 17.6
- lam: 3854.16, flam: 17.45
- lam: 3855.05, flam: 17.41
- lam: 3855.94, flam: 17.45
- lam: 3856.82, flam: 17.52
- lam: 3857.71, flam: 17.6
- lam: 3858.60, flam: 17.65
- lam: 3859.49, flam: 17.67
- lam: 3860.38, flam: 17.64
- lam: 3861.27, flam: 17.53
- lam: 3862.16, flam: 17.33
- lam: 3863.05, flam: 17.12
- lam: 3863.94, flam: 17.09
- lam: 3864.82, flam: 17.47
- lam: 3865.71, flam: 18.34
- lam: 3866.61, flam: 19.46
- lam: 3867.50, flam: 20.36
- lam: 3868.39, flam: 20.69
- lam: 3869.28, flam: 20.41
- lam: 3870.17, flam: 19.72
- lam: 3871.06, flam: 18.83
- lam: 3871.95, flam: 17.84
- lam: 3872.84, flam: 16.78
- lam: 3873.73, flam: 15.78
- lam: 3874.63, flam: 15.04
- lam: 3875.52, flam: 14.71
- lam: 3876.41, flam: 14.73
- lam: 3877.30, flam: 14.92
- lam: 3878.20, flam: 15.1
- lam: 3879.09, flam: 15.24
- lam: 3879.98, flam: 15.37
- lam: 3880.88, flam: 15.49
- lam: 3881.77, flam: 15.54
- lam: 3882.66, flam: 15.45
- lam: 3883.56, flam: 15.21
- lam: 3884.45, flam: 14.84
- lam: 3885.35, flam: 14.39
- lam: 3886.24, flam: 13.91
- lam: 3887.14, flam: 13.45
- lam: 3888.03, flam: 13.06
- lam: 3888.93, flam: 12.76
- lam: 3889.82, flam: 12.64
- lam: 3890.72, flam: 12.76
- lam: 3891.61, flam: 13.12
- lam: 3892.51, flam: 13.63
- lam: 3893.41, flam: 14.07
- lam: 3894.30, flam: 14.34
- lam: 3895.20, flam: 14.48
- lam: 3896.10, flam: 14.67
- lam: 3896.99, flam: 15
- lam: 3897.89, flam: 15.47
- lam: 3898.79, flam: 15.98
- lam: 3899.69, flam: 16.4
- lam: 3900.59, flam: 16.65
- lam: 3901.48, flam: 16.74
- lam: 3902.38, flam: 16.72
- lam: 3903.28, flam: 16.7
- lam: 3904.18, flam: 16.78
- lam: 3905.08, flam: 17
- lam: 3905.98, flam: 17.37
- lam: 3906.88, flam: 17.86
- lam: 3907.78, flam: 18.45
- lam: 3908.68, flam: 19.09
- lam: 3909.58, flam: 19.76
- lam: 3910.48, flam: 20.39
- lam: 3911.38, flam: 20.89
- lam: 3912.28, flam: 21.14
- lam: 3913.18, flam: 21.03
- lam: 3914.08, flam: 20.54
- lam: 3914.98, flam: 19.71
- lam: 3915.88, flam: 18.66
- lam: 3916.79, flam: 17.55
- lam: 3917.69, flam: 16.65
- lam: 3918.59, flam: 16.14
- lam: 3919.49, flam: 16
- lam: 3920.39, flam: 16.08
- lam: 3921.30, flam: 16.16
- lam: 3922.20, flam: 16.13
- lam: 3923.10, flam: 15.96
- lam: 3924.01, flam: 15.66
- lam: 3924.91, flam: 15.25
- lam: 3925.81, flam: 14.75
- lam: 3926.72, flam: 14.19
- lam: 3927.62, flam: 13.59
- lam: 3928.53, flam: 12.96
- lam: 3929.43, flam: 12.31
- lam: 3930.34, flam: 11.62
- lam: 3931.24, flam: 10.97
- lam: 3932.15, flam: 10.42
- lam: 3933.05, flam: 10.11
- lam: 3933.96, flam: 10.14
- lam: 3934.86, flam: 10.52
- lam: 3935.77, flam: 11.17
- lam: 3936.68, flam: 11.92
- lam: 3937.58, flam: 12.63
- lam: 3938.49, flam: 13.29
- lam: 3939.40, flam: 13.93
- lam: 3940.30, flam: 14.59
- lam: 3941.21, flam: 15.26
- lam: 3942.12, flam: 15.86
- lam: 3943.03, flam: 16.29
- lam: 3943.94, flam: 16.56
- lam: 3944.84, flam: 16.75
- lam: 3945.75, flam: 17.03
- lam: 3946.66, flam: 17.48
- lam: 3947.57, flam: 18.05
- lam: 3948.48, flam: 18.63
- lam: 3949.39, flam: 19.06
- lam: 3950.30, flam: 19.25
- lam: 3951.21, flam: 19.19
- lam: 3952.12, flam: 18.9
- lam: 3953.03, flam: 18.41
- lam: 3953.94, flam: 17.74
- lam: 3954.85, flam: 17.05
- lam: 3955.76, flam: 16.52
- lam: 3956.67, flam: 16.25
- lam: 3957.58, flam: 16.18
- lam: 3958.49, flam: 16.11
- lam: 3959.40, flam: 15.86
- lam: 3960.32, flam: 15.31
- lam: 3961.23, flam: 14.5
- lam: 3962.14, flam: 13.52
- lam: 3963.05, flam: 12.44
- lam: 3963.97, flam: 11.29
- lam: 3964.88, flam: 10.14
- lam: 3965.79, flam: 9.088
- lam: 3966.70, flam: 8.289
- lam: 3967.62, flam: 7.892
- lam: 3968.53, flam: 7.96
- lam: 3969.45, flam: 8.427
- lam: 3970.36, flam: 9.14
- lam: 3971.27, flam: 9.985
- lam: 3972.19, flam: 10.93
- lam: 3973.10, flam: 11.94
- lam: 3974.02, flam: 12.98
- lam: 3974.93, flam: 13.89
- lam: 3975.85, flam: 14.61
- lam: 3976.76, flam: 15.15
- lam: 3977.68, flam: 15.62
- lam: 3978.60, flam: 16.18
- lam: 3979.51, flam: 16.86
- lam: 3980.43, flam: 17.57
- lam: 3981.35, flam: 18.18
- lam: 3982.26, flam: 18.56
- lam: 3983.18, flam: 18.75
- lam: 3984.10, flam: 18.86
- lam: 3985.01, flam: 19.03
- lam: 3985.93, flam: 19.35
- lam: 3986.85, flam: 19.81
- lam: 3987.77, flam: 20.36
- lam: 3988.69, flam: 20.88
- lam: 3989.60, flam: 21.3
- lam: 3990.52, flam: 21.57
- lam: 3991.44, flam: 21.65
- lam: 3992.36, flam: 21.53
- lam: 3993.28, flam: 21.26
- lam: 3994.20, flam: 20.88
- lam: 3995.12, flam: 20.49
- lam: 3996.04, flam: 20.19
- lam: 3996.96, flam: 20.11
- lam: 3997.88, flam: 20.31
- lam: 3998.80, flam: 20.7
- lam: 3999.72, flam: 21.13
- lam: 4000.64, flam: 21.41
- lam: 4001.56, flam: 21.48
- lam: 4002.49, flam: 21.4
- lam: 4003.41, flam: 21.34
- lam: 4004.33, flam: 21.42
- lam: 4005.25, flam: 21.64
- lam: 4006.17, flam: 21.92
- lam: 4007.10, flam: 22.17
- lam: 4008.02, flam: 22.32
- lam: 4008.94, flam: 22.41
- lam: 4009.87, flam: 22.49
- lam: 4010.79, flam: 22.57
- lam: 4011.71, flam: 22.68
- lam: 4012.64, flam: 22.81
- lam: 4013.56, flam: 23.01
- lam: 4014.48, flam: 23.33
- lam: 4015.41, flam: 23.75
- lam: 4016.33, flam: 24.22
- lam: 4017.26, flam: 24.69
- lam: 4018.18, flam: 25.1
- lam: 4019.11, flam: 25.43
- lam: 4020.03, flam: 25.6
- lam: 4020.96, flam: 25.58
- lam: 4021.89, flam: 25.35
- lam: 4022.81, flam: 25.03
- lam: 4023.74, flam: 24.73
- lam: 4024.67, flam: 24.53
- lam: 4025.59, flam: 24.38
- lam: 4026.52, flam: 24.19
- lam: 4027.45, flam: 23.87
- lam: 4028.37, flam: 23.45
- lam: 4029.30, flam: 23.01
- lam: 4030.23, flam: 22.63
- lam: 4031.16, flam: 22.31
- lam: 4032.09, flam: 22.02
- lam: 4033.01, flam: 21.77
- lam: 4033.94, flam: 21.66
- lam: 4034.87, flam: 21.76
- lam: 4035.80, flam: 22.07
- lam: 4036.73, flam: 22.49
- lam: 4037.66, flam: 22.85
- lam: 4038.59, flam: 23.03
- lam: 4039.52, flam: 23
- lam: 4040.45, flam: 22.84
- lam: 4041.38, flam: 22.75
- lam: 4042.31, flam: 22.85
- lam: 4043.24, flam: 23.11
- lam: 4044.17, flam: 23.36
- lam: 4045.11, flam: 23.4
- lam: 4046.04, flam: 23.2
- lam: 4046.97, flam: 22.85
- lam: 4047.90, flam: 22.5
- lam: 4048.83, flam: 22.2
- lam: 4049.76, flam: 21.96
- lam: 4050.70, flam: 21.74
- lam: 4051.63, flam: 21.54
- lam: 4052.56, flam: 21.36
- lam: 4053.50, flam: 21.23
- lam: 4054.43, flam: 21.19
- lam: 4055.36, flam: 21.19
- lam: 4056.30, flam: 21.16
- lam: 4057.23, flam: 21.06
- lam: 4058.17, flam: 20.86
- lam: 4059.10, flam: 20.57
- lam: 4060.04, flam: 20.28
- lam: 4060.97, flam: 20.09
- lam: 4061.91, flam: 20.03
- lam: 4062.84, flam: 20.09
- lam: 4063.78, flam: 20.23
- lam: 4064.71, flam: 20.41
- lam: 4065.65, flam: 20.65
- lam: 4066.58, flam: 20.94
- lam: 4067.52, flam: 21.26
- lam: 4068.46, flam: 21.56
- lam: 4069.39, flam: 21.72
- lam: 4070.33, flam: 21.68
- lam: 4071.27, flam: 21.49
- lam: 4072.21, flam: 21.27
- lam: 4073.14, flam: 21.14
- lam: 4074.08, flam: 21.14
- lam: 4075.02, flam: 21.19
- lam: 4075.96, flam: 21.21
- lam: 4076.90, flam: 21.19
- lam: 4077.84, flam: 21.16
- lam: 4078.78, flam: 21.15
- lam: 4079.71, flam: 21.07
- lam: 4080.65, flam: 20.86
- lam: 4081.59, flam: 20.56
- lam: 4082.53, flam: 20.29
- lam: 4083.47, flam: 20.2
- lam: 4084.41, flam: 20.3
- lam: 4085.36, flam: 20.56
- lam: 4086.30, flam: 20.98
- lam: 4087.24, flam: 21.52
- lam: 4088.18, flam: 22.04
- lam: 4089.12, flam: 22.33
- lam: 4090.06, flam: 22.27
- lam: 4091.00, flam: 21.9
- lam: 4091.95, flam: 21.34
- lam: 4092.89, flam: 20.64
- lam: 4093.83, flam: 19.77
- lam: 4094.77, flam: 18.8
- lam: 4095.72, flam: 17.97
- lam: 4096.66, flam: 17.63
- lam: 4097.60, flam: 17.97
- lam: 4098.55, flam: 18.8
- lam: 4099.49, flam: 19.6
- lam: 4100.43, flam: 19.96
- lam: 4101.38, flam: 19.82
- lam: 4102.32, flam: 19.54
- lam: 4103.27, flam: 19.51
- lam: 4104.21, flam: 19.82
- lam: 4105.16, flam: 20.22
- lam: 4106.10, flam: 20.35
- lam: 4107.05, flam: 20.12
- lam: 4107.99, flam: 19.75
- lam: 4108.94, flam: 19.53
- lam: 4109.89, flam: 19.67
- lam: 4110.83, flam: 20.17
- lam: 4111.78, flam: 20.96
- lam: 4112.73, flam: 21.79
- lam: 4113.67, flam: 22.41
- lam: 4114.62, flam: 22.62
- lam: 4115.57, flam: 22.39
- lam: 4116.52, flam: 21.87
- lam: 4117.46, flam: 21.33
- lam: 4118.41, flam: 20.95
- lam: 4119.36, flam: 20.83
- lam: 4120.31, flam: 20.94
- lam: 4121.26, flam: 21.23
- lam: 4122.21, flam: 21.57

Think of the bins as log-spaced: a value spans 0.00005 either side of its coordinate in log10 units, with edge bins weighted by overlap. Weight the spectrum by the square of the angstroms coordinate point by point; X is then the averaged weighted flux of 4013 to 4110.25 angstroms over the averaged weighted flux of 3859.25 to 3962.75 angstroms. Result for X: 1.46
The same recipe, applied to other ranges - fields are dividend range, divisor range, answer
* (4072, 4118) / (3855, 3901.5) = 1.43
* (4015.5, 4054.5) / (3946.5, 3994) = 1.50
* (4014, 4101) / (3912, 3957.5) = 1.48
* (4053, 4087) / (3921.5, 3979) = 1.58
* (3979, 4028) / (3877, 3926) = 1.43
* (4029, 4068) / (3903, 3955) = 1.43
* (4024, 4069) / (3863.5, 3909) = 1.49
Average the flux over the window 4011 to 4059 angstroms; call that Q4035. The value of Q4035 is 23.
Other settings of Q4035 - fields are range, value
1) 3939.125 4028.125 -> 18.6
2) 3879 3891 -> 14.3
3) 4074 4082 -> 21.1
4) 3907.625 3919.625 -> 19.1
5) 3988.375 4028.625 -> 22.7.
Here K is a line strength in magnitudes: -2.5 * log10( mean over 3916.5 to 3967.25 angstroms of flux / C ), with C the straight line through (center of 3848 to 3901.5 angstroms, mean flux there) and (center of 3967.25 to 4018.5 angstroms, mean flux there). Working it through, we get 0.20 mag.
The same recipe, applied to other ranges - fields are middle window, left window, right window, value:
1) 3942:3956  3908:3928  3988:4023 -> 0.089 mag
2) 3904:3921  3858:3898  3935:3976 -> -0.213 mag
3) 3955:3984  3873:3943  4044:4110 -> 0.256 mag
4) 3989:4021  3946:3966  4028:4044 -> -0.112 mag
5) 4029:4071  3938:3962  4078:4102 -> -0.133 mag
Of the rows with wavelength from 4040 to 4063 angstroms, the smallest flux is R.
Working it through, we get 20.03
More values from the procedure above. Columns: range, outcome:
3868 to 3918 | 12.64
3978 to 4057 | 16.18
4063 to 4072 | 20.23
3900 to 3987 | 7.892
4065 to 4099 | 17.63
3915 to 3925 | 15.25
